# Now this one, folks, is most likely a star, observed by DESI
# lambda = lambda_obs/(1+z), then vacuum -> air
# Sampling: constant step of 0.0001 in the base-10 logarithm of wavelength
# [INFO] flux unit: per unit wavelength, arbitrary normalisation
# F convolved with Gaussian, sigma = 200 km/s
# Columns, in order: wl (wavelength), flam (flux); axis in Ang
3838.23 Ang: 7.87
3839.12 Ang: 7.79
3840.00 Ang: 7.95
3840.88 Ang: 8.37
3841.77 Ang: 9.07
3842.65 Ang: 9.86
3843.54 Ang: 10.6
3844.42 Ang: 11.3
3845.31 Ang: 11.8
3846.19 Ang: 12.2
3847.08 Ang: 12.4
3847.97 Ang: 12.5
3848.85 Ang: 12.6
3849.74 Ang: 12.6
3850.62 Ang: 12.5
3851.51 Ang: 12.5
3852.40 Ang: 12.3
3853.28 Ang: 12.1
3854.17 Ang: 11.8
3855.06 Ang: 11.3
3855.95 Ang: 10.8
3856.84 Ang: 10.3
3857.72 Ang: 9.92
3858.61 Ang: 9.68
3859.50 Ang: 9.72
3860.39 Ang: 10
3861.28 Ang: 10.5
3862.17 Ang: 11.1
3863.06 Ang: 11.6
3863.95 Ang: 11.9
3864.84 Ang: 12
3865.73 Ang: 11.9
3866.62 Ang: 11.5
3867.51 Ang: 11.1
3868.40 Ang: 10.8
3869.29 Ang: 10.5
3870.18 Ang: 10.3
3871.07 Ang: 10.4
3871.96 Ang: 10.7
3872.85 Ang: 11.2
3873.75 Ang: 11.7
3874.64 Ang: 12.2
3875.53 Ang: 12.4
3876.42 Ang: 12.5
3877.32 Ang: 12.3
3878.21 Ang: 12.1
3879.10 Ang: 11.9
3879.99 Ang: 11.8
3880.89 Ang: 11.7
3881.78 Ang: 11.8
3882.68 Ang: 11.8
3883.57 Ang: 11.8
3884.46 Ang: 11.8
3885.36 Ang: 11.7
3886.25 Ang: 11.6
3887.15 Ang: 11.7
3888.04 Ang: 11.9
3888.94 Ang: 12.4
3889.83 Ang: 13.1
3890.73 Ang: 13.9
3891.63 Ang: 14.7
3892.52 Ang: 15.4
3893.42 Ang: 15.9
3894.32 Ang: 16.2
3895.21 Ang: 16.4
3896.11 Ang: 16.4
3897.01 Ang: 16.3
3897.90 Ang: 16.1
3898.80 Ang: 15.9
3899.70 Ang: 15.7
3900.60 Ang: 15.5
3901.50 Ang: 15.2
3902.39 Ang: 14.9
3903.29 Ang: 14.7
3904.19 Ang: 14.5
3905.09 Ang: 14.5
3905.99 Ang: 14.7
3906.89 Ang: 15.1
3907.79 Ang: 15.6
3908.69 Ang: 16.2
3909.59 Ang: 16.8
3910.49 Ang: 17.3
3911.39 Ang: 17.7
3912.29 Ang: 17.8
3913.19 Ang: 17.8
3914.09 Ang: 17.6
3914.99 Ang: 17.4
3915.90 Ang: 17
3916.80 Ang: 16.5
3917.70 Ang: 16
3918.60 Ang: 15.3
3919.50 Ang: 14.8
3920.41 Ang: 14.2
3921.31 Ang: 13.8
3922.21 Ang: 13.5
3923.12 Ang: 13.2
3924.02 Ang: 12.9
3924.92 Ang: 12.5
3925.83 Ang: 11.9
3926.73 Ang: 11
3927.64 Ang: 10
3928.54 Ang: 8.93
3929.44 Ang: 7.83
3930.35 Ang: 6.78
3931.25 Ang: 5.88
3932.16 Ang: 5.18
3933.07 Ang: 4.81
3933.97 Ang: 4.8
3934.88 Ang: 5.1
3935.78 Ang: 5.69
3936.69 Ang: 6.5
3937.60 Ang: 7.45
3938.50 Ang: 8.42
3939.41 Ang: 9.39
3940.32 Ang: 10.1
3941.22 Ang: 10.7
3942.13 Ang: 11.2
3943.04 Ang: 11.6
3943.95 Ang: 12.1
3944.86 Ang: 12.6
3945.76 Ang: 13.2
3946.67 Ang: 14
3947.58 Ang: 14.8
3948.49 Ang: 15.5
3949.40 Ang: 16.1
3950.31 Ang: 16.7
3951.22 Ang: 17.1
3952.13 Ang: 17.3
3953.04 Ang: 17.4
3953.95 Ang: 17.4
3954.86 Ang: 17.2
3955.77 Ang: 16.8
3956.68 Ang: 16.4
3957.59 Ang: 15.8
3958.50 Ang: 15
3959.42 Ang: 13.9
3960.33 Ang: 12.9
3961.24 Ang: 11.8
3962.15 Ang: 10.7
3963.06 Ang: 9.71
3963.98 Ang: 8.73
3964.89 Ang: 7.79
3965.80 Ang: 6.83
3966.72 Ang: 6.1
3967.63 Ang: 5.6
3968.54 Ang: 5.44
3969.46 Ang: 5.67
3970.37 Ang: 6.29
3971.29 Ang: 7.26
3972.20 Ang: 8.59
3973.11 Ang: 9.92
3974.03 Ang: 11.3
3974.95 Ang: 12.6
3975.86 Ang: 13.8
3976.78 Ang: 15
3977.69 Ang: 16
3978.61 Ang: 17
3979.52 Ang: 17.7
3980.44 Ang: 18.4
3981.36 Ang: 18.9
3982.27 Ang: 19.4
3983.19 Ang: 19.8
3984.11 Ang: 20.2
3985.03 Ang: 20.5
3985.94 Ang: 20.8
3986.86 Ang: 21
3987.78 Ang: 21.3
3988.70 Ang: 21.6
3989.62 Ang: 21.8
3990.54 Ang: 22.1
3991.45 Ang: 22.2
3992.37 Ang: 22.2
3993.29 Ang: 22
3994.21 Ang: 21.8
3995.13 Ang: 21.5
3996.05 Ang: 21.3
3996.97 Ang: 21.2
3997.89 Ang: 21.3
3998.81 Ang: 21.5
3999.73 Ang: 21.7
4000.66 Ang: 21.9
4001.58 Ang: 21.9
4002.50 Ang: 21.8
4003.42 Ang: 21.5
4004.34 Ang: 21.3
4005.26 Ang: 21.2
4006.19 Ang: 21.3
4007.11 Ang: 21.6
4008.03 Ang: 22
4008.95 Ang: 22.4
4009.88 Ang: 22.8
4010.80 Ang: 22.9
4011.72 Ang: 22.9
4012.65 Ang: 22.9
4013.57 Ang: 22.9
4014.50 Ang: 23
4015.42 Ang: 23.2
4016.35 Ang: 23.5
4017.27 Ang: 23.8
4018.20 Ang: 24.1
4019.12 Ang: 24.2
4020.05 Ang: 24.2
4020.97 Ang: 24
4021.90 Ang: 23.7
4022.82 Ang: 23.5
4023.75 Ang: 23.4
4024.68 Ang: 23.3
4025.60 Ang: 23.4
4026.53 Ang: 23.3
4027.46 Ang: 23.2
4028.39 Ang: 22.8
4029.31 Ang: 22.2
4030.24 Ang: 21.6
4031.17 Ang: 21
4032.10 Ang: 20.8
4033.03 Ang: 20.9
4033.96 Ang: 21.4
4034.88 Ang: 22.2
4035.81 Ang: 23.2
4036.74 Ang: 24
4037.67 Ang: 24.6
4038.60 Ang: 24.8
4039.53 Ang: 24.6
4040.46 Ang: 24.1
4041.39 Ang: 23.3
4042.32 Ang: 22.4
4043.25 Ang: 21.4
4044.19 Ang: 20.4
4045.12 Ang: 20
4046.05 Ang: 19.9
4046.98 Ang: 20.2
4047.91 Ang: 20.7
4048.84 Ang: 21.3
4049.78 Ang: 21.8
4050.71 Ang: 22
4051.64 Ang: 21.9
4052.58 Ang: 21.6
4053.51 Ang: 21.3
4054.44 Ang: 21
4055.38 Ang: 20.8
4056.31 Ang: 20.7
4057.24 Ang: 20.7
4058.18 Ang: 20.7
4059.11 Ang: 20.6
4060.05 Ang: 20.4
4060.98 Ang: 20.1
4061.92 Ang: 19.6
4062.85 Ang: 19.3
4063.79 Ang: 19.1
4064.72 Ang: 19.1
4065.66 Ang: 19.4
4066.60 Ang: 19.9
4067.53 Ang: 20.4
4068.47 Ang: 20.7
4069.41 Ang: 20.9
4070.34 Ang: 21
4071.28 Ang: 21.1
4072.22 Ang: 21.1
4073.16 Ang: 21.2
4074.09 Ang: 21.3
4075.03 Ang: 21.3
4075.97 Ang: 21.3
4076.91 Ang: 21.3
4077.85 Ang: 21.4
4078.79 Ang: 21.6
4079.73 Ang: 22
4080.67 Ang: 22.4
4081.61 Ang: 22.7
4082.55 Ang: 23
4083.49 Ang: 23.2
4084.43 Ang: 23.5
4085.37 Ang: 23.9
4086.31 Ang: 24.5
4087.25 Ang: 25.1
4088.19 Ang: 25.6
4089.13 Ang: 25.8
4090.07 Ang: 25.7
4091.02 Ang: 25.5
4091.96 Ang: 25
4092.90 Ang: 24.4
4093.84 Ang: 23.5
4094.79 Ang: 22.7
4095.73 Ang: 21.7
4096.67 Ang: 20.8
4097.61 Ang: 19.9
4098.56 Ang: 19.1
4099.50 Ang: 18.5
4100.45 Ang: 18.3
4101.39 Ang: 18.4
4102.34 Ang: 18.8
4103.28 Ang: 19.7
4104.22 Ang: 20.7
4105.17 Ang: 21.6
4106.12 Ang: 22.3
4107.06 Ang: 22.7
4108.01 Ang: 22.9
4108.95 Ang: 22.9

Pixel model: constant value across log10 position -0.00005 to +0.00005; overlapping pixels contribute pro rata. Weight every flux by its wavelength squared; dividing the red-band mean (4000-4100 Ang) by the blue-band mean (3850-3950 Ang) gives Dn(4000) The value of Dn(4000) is 1.9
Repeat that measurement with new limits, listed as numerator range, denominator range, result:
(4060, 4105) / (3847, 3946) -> 1.92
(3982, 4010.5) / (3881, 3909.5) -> 1.58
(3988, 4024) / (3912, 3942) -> 2.09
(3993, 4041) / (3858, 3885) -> 2.15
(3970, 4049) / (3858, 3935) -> 1.72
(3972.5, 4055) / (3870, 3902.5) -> 1.72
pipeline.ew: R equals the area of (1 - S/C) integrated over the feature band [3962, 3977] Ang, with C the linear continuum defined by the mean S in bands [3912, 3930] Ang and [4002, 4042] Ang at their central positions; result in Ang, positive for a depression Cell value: 7.80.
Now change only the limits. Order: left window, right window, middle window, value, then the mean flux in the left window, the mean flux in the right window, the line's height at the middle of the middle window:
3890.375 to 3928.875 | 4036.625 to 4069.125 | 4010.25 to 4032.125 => -3.63 Ang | 15.1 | 21.2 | 19.8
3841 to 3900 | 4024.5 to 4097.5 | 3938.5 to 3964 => 3.99 Ang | 12.2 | 22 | 16.3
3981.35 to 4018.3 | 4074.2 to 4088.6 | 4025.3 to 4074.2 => 2.15 Ang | 21.8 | 22.8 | 22.4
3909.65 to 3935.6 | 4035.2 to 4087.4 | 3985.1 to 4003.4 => -4.77 Ang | 12.4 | 21.6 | 17.1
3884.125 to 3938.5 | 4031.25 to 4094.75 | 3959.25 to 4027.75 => -1.42 Ang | 13.2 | 21.9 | 17.9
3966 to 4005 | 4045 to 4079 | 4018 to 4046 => -4.96 Ang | 17.3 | 20.7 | 19.4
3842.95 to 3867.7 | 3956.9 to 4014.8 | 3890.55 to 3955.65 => 3.85 Ang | 11.4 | 17.3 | 14.5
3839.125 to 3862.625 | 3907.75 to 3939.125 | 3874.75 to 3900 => -4.25 Ang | 10.9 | 12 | 11.5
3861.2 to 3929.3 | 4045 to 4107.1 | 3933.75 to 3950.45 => 5.18 Ang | 13.6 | 21.5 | 15.6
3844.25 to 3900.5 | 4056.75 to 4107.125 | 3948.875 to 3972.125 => 5.89 Ang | 12.3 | 21.6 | 16.2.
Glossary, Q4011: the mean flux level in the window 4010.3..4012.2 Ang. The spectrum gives 22.9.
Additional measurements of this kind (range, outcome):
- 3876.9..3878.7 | 12.2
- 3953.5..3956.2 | 17.1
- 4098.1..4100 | 18.8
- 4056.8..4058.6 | 20.6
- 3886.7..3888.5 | 11.8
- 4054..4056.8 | 20.8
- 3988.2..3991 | 21.9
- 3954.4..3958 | 16.6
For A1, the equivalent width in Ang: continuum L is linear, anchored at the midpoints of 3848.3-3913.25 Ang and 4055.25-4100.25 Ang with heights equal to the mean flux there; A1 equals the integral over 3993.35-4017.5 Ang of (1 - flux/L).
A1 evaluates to -4.6 Ang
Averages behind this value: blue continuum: 13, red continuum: 21.7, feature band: 22.1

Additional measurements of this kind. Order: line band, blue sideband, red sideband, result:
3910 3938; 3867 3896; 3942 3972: 1.15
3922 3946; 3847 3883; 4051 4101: 8.90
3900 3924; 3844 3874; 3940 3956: -4.32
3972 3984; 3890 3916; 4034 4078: 1.95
